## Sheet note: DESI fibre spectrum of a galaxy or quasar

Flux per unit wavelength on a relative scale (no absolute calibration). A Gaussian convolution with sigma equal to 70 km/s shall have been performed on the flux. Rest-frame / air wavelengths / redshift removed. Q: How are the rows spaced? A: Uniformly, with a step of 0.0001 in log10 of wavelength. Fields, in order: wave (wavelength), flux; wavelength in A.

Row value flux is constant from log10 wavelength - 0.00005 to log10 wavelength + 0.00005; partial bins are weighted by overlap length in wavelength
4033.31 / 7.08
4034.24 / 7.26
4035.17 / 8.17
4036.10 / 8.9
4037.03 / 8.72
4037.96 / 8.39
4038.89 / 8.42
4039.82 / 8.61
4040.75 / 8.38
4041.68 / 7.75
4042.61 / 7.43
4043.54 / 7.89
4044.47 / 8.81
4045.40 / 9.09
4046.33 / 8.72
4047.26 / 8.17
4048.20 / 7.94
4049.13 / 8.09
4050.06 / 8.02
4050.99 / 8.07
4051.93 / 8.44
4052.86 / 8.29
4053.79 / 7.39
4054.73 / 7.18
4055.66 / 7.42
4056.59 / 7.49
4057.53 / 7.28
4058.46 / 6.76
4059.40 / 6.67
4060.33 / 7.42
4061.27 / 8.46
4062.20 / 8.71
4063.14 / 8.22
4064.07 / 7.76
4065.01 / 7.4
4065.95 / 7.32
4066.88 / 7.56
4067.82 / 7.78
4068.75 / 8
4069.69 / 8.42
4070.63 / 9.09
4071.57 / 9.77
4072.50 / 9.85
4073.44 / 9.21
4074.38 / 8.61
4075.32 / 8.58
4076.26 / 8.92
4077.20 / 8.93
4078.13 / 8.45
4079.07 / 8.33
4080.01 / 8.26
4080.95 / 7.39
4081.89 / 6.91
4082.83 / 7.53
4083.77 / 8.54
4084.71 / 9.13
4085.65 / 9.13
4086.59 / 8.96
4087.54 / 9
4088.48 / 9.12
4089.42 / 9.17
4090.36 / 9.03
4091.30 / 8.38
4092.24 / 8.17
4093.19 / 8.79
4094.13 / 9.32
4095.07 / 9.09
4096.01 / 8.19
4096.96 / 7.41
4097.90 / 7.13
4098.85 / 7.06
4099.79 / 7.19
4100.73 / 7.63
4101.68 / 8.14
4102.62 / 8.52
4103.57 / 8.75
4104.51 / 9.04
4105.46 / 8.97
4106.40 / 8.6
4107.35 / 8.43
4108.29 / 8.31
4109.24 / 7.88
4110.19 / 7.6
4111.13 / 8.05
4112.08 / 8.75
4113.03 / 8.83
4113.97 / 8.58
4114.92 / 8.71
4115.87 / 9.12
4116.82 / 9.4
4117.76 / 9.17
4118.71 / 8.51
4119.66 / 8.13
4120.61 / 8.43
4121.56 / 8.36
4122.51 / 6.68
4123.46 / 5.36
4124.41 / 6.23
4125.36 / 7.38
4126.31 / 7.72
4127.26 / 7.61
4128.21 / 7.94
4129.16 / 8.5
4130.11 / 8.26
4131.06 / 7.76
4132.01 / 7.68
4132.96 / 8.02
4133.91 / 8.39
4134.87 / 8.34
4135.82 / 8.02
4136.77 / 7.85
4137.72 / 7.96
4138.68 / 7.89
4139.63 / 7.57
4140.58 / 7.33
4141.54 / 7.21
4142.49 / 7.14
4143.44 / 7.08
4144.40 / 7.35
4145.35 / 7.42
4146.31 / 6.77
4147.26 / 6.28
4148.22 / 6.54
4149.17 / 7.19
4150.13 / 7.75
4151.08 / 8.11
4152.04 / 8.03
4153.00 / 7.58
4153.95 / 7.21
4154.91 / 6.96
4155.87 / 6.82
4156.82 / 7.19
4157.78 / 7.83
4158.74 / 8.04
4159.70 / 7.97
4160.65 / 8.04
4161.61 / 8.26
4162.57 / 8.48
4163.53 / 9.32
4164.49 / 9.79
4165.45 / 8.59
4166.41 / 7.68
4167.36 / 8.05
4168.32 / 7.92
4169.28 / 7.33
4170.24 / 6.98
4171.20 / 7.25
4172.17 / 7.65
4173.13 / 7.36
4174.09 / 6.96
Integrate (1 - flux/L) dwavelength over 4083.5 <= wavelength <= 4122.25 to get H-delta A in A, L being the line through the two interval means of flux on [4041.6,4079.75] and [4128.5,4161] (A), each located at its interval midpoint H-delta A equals -3.09 A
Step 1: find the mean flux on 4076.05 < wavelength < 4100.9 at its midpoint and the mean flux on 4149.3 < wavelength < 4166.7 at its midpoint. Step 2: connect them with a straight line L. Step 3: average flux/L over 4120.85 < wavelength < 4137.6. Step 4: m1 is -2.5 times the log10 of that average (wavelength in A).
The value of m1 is 0.06 mag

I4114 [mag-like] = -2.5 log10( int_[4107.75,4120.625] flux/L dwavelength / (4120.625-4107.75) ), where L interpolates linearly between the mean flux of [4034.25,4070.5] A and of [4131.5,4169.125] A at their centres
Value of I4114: -0.094 mag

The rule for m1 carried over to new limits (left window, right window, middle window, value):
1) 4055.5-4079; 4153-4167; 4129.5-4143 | 0.031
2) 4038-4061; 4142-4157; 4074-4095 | -0.122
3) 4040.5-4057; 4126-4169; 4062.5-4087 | -0.057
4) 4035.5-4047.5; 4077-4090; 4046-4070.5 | 0.083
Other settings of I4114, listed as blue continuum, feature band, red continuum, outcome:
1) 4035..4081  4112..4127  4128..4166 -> -0.02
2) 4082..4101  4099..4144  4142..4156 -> -0.03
